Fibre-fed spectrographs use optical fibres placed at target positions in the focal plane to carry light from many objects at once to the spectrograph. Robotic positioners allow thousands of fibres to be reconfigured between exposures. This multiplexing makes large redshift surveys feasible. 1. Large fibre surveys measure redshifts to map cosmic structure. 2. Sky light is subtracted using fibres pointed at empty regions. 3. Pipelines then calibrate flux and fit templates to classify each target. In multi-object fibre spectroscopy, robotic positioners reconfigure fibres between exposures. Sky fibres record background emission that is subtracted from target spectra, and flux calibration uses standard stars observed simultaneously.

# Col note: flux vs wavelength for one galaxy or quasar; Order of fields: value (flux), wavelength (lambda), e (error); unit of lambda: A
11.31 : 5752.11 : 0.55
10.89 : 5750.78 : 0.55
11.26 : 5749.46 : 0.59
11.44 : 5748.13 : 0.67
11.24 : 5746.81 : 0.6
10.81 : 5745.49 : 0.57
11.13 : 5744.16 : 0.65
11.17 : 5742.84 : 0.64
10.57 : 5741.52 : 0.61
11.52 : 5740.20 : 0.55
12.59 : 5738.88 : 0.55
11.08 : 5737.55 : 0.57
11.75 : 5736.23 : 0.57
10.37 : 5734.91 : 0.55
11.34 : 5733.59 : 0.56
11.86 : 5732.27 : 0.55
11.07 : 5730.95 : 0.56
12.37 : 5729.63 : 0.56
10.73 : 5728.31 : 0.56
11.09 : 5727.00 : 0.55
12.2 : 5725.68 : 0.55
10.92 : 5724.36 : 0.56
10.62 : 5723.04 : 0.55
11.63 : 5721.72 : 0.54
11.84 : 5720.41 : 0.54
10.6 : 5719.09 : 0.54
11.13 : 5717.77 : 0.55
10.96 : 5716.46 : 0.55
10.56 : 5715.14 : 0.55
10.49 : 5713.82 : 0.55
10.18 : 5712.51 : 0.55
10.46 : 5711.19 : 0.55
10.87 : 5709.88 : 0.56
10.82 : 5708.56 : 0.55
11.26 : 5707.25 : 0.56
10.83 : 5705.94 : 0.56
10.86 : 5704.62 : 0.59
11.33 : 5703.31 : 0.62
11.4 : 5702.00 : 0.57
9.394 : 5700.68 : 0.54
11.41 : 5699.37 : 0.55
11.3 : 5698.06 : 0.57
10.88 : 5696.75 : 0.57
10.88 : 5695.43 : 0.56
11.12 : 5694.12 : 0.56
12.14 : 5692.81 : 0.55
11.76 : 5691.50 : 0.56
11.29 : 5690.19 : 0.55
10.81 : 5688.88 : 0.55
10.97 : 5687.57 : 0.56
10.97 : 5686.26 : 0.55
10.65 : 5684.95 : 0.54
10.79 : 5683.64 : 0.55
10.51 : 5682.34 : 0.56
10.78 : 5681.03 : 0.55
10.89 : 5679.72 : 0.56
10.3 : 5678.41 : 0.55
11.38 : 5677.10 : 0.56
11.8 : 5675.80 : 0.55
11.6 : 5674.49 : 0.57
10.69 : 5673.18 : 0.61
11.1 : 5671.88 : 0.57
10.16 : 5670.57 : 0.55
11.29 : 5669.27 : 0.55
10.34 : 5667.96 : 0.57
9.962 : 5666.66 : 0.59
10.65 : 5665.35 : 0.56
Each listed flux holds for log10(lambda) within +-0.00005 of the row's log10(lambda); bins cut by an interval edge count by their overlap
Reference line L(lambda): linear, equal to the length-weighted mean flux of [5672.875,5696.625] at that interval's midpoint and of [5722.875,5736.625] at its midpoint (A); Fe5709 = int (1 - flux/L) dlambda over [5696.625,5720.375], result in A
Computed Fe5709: 0.8 A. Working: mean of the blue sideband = 11.1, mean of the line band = 10.8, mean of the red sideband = 11.3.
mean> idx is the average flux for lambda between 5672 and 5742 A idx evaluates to 11.1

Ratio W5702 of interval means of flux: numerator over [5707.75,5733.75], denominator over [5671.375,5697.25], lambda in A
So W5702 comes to 1.00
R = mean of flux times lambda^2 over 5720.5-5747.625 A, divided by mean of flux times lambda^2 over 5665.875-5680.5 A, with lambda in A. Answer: 1.1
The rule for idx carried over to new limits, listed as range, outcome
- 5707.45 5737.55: 11.1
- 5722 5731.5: 11.3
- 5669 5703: 11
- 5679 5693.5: 11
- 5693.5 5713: 10.9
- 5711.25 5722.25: 10.9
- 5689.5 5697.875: 11.3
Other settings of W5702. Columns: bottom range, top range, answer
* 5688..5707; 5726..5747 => 1.02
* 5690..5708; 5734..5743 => 1.02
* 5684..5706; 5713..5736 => 1.01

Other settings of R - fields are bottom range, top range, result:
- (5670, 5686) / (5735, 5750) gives 1.06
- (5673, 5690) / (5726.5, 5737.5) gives 1.05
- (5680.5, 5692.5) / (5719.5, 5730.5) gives 1.05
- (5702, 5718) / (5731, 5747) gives 1.05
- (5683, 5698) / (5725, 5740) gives 1.05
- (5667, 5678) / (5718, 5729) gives 1.04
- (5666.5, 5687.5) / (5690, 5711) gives 1.03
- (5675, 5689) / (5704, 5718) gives 1.00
